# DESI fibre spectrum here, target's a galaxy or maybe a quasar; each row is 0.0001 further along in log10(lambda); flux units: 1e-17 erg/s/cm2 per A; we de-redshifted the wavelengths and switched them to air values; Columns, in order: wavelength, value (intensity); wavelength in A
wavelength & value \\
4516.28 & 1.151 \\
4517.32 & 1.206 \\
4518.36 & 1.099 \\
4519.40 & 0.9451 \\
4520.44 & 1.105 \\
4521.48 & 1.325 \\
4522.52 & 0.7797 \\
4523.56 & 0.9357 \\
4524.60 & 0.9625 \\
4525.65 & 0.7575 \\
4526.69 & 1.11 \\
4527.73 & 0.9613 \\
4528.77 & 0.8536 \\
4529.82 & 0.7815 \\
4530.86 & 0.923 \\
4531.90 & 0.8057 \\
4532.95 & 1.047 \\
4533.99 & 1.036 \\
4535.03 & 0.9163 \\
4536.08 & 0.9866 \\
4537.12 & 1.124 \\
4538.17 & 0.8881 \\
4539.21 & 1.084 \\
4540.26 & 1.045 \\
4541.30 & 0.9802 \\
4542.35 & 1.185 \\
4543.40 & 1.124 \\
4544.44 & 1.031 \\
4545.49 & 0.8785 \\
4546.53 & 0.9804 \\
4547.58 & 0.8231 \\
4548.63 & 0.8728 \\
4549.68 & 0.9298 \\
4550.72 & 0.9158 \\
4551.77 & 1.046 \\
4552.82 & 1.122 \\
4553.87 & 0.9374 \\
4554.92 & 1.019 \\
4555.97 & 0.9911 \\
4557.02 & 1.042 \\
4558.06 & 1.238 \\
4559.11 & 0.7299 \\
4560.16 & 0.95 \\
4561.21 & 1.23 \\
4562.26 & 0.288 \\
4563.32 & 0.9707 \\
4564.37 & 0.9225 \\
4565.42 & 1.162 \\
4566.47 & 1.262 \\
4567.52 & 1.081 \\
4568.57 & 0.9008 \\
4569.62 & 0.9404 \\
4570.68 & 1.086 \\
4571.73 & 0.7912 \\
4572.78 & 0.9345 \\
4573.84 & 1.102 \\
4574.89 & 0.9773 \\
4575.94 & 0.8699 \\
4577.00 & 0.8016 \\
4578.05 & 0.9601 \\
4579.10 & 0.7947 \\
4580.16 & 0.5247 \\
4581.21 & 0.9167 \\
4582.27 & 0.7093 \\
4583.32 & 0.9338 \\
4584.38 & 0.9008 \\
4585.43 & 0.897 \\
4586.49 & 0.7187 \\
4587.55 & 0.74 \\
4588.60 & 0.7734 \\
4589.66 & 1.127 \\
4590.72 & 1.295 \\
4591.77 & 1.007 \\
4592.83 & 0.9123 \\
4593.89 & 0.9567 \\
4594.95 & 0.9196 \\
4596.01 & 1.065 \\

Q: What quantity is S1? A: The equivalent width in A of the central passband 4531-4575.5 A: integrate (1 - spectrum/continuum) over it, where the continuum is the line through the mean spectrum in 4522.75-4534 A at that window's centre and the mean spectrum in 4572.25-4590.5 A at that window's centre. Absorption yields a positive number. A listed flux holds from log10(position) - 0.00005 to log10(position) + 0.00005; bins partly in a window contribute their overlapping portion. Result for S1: -4.5 A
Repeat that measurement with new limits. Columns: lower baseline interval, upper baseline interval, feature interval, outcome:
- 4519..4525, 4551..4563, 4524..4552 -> 0.70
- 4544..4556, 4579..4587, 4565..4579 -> -2.10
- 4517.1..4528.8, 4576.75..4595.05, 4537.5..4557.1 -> -0.75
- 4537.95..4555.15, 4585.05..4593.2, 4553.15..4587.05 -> 1.28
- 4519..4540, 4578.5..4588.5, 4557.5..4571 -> -1.98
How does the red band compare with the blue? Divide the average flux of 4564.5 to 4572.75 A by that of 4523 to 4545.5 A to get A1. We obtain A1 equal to 1.05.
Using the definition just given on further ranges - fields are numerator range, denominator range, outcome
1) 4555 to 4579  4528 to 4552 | 1.00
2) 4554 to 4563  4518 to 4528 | 0.94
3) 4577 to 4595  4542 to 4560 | 0.89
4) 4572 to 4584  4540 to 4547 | 0.84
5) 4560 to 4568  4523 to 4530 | 1.08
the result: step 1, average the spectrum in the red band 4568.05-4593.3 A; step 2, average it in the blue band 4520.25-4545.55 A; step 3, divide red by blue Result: 0.91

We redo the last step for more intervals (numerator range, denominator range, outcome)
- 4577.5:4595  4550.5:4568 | 0.89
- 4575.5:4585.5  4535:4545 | 0.79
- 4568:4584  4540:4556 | 0.89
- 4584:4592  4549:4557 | 0.94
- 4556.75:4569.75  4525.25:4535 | 1.06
